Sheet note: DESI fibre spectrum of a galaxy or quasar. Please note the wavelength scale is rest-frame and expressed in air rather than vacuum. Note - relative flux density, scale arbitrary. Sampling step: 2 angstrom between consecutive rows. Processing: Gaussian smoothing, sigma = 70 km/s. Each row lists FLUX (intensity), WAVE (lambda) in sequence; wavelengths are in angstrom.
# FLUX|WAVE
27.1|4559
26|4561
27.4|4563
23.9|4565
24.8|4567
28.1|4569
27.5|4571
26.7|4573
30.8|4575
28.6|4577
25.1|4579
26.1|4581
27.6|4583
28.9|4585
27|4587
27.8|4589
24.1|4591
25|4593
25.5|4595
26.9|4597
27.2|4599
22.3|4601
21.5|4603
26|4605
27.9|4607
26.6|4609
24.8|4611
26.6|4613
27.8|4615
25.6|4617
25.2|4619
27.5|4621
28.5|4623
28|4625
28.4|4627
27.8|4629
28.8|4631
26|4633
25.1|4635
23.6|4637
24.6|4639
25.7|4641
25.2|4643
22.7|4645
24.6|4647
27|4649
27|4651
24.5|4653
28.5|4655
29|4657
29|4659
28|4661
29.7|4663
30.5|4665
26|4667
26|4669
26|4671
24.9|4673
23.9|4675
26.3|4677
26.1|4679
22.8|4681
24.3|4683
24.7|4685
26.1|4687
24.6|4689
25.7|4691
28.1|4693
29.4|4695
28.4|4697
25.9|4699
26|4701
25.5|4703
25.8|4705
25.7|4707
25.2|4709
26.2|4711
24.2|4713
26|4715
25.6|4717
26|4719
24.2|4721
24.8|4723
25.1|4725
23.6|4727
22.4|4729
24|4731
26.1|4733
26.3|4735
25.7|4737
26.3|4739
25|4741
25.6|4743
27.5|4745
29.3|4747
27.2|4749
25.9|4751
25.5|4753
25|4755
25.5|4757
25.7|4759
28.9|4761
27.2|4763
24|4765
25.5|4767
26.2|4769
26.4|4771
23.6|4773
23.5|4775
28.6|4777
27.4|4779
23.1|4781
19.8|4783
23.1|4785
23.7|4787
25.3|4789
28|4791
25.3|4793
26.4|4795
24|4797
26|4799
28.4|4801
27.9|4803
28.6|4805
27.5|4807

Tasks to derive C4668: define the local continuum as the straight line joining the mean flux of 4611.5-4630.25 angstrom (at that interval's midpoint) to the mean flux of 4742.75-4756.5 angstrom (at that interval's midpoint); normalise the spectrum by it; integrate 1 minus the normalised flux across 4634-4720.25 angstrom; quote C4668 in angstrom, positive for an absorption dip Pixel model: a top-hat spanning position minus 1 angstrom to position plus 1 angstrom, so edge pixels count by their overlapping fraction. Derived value 2.88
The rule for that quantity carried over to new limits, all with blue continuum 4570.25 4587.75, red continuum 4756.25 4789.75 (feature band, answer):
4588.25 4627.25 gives 1.6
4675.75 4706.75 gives 0.3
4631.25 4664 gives 0.5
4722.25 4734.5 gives 0.6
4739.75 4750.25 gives -0.6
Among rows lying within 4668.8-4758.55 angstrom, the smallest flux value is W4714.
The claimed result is 22.4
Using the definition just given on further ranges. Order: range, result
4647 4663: 24.5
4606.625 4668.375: 22.7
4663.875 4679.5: 23.9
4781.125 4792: 19.8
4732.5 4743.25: 25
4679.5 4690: 22.8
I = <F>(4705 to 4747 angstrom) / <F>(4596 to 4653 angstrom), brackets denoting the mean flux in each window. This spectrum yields 0.98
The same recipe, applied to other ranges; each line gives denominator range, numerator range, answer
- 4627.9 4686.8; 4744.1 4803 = 0.98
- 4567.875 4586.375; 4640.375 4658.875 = 0.95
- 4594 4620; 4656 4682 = 1.04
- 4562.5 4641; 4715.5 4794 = 0.96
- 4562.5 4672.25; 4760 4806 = 0.97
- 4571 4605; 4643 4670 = 1.03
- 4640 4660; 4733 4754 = 1.00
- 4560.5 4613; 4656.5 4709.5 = 1.00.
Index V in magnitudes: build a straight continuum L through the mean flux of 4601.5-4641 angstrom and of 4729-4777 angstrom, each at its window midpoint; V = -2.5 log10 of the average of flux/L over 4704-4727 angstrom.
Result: 0.03 mag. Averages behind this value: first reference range 26.3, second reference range 25.9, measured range 25.3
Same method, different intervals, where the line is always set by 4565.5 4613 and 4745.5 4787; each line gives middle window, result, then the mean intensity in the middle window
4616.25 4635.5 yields -0.04 mag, 27.2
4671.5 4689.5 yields 0.04 mag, 24.9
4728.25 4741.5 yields 0.02 mag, 25.2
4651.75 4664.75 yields -0.09 mag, 28.2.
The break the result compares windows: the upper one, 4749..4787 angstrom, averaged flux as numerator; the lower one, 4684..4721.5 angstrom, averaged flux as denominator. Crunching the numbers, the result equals 0.97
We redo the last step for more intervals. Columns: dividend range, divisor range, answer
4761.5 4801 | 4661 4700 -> 0.96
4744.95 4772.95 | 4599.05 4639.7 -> 1.00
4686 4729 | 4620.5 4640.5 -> 0.96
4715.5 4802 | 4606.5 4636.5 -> 0.95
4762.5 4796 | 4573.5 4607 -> 0.95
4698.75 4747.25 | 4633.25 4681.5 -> 0.97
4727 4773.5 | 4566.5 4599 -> 0.96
